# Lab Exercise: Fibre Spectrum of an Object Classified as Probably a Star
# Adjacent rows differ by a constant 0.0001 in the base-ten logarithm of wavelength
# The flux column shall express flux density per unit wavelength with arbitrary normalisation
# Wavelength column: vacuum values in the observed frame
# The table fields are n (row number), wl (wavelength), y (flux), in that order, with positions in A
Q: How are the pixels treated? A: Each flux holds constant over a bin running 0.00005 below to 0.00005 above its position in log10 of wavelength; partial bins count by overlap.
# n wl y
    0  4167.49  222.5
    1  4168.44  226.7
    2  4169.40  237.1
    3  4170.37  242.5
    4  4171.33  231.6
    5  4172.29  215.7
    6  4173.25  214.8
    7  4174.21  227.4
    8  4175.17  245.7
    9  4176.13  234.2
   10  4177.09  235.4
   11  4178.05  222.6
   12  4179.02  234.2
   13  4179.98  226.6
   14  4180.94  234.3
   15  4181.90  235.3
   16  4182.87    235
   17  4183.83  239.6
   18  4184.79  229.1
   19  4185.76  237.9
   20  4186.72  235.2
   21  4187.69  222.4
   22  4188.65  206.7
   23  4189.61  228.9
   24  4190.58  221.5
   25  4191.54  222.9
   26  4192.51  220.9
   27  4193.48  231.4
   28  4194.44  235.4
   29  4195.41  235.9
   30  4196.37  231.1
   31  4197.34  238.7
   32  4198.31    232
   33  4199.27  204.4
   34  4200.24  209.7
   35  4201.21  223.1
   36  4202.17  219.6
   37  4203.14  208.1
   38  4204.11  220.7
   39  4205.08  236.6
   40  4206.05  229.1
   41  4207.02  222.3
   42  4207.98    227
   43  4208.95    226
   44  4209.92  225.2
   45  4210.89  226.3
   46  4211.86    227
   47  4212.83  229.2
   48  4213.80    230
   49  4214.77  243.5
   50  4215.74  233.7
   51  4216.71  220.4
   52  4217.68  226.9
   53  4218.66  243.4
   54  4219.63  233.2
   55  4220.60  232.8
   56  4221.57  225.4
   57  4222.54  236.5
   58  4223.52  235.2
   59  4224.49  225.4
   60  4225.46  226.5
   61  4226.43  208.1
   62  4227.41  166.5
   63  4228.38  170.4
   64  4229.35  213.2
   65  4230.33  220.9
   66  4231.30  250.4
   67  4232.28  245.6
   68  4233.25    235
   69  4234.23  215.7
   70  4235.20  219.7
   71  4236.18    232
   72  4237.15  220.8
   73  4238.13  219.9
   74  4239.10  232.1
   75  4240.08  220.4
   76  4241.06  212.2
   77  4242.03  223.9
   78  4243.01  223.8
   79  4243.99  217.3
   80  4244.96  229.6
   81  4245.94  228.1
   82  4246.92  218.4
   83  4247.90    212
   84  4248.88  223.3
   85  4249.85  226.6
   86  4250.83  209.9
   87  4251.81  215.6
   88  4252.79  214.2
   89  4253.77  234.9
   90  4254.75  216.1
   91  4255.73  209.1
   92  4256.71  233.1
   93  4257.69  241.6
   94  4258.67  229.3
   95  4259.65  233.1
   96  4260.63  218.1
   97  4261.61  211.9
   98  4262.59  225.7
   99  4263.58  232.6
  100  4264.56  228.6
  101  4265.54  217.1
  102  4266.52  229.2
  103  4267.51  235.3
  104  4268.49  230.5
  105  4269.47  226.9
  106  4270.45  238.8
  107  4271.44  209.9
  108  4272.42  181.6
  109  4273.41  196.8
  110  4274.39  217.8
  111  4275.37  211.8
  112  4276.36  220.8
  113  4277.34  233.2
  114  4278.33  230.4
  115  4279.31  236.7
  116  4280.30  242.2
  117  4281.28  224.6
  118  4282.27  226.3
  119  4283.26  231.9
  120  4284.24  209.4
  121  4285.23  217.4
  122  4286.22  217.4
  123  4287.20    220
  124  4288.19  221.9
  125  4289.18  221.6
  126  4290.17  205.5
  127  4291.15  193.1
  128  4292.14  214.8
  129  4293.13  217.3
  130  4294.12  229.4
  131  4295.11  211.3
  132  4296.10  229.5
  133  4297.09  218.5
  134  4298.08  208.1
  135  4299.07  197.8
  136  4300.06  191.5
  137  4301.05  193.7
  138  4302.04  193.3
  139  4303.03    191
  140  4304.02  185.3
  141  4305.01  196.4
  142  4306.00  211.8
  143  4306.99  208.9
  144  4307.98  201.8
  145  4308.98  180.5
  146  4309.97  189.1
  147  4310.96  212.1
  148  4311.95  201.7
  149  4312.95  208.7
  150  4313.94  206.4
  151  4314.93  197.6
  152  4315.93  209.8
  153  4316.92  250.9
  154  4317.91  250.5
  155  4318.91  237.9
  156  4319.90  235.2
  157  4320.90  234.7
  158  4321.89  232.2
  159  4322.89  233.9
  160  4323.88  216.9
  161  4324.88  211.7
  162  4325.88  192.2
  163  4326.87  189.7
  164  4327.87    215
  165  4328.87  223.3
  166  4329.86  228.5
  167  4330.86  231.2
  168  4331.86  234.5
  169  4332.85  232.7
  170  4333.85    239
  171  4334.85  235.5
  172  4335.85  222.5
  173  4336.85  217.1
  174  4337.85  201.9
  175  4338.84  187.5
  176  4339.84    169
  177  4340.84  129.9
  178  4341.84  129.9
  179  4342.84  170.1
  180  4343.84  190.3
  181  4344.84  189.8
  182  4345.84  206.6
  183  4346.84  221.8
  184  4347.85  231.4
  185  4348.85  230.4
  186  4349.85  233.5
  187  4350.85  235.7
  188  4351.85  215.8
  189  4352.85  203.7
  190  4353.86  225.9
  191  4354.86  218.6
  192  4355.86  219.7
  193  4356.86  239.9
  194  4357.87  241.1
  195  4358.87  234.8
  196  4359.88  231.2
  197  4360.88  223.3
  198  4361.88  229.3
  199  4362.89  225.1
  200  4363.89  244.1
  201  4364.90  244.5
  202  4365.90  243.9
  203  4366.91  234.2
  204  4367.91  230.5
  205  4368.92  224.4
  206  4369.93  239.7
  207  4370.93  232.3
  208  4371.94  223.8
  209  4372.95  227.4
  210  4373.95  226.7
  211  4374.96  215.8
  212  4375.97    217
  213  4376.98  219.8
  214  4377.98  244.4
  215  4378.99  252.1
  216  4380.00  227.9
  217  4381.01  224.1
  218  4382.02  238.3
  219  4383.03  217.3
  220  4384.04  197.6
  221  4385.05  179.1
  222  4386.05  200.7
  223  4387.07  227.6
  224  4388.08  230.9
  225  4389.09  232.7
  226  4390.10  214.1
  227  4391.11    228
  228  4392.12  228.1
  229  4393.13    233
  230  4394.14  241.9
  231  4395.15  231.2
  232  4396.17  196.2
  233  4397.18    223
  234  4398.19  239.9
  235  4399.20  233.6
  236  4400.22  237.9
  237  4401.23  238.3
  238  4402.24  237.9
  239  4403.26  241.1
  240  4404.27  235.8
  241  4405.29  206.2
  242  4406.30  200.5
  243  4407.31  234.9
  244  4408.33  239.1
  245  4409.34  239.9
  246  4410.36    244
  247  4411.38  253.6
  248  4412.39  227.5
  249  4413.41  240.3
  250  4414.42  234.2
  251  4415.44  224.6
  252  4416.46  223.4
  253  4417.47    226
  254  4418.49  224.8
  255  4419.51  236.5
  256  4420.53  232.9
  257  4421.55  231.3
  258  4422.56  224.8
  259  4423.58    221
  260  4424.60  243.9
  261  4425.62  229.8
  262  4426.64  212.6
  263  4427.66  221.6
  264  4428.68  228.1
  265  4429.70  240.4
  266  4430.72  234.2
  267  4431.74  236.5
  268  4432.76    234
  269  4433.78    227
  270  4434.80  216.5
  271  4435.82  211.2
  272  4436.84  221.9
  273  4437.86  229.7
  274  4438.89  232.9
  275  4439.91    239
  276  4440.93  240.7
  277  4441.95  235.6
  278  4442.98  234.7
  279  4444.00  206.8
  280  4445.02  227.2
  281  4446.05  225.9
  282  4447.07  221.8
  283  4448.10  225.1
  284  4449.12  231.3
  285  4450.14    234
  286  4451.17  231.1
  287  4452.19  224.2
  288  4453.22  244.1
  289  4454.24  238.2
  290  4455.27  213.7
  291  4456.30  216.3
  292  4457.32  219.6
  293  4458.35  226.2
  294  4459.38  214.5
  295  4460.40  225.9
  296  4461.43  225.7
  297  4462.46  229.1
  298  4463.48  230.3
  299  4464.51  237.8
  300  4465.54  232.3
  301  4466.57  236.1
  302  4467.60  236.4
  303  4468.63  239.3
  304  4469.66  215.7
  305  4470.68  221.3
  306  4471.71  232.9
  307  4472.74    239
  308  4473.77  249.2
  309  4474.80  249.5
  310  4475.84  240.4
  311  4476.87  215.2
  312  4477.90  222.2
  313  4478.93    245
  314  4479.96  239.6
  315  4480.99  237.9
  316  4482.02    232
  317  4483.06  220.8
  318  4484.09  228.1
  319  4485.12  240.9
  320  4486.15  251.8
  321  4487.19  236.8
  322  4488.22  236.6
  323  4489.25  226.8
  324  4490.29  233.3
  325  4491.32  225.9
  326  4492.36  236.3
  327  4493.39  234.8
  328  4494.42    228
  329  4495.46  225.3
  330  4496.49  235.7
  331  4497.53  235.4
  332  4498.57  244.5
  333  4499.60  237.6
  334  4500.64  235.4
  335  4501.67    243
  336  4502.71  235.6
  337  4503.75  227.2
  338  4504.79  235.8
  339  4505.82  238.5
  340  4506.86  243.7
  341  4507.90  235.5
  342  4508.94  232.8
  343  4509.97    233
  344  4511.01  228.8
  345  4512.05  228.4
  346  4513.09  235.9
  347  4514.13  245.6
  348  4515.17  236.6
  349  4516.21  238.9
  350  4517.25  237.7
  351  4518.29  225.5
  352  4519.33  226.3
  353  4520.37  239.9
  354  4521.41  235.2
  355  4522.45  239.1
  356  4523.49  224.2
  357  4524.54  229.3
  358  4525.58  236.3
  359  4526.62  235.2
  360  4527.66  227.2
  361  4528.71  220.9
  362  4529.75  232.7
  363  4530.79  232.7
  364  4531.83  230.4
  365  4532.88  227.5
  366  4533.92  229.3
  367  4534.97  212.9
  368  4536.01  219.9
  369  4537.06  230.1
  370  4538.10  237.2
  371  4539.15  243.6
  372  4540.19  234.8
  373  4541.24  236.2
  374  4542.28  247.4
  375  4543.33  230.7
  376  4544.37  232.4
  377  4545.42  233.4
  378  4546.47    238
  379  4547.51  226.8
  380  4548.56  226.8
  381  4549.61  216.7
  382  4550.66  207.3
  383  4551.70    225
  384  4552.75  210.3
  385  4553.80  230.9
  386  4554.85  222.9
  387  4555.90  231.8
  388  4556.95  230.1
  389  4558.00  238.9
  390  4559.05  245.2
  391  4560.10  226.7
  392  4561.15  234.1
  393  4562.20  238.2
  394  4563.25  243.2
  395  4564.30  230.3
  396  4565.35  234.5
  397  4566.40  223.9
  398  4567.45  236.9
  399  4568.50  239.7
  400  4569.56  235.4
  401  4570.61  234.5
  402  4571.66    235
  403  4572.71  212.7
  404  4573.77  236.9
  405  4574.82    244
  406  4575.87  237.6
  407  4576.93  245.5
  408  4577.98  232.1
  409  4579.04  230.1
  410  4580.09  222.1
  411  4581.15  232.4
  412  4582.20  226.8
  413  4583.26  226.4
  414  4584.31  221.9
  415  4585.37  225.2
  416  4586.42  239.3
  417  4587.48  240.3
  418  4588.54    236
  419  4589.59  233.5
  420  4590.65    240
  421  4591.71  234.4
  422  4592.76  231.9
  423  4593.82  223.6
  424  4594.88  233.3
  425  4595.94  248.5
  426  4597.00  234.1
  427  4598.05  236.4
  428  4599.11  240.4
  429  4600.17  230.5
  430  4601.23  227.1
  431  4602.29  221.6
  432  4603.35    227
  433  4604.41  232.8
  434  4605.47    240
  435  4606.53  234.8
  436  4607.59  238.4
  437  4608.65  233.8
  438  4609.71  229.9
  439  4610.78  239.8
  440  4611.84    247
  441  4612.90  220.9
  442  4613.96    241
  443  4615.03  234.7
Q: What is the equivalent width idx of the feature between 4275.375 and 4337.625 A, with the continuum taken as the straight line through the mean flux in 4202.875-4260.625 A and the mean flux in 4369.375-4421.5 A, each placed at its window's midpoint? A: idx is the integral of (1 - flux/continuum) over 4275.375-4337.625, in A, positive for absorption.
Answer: 2.6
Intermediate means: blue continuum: 224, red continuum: 228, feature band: 216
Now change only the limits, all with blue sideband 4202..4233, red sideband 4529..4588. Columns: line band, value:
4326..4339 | 0.4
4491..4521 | -0.6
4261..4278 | 0.4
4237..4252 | 0.3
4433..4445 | 0.1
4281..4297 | 0.6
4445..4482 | -0.2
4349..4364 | 0.0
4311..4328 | 0.6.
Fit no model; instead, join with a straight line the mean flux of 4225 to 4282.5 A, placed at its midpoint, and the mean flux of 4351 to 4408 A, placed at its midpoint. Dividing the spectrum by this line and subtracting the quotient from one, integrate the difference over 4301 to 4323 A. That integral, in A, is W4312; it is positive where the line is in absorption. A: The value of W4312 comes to 1.25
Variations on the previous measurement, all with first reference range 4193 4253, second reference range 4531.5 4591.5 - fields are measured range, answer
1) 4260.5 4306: 1.8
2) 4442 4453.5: 0.1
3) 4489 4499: -0.1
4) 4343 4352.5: 0.5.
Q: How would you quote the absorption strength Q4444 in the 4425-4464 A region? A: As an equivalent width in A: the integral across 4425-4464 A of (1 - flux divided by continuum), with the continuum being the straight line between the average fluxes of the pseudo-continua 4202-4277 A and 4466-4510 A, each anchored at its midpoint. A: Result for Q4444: 0.9 A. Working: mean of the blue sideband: 223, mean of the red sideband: 235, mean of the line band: 227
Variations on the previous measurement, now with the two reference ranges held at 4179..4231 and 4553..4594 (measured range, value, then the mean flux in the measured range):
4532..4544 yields 0.02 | 232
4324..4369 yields 2.36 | 216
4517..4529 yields 0.02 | 231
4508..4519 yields -0.12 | 234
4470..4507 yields -0.60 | 235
